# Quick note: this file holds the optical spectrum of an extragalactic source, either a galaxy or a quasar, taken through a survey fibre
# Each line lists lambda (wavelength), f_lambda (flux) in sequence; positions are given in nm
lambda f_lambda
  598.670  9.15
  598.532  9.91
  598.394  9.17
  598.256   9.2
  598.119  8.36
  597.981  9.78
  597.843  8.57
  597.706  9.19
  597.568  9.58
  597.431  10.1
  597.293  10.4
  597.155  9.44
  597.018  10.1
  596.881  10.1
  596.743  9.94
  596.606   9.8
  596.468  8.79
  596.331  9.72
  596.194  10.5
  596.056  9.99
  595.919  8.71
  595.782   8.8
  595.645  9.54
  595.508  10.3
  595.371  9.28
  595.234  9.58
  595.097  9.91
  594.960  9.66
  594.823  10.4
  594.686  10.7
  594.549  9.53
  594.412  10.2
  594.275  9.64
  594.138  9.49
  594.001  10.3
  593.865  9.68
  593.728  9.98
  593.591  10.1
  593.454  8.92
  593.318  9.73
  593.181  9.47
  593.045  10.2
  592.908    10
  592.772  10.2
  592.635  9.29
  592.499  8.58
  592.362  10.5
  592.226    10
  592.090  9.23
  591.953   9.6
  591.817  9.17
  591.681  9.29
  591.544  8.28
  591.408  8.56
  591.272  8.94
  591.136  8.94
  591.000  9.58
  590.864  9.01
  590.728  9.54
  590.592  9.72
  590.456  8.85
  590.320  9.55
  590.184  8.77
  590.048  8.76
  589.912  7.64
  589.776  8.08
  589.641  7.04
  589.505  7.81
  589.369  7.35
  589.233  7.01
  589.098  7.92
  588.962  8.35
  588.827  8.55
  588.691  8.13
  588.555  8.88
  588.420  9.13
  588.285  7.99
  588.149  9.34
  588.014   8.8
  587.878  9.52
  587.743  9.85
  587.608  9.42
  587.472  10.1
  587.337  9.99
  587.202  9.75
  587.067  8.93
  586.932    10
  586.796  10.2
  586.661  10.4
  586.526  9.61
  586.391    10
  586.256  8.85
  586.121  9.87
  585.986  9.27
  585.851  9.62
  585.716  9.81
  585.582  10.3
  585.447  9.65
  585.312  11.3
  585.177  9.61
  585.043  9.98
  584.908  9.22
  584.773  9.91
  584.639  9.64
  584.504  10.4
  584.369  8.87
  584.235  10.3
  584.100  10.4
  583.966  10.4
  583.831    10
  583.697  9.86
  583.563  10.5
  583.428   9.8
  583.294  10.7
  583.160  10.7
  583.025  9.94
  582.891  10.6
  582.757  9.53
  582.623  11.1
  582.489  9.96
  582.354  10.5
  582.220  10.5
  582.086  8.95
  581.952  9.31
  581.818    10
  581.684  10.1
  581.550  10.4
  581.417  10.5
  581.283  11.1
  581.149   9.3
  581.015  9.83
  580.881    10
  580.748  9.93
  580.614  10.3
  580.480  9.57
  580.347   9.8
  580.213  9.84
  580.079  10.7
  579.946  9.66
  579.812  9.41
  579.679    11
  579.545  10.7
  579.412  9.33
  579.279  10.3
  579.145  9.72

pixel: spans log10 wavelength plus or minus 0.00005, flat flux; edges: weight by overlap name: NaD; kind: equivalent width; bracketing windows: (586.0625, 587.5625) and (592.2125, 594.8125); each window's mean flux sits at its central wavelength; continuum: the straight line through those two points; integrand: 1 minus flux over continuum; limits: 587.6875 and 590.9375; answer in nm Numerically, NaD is 0.41 nm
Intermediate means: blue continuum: 9.78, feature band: 8.56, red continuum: 9.82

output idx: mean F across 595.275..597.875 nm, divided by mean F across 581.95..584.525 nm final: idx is 1.0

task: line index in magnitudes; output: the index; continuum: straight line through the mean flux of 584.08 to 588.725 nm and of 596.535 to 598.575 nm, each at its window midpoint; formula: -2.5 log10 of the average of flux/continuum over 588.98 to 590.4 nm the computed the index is 0.20 mag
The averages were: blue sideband 9.63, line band 8.01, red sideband 9.57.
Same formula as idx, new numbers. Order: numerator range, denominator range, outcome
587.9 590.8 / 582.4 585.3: 0.84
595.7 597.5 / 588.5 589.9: 1.23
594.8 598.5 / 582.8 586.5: 0.96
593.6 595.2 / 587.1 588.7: 1.07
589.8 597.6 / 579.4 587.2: 0.95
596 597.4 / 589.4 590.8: 1.16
